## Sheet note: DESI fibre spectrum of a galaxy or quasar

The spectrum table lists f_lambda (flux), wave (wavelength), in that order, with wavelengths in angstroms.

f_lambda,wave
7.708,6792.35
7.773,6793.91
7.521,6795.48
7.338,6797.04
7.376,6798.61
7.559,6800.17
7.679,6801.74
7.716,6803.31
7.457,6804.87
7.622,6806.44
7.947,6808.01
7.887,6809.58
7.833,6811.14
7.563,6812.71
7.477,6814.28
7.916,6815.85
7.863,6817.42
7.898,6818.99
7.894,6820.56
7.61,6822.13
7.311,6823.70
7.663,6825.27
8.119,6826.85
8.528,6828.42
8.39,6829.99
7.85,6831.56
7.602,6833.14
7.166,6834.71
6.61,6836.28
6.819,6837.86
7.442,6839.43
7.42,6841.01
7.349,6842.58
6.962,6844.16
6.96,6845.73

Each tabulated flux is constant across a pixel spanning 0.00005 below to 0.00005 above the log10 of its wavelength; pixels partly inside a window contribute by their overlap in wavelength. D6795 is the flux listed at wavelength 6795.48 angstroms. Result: 7.521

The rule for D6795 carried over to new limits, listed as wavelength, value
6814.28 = 7.477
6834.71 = 7.166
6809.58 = 7.887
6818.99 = 7.898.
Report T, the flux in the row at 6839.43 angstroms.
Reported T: 7.442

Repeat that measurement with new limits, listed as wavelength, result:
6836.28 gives 6.61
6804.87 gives 7.457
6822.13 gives 7.61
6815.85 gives 7.916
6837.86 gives 6.819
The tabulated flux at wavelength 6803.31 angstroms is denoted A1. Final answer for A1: 7.716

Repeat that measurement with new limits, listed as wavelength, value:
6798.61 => 7.376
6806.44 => 7.622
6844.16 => 6.962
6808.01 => 7.947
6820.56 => 7.894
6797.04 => 7.338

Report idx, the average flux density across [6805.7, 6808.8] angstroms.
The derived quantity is 7.77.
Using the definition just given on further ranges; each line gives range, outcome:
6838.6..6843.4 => 7.4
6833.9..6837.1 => 6.9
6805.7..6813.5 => 7.77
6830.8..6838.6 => 7.2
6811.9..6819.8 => 7.74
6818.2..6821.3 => 7.9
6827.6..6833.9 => 8.1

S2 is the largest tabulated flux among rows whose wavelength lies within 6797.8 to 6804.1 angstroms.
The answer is 7.716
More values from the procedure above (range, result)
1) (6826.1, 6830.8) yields 8.528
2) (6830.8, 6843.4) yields 7.85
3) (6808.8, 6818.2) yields 7.916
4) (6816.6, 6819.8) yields 7.898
